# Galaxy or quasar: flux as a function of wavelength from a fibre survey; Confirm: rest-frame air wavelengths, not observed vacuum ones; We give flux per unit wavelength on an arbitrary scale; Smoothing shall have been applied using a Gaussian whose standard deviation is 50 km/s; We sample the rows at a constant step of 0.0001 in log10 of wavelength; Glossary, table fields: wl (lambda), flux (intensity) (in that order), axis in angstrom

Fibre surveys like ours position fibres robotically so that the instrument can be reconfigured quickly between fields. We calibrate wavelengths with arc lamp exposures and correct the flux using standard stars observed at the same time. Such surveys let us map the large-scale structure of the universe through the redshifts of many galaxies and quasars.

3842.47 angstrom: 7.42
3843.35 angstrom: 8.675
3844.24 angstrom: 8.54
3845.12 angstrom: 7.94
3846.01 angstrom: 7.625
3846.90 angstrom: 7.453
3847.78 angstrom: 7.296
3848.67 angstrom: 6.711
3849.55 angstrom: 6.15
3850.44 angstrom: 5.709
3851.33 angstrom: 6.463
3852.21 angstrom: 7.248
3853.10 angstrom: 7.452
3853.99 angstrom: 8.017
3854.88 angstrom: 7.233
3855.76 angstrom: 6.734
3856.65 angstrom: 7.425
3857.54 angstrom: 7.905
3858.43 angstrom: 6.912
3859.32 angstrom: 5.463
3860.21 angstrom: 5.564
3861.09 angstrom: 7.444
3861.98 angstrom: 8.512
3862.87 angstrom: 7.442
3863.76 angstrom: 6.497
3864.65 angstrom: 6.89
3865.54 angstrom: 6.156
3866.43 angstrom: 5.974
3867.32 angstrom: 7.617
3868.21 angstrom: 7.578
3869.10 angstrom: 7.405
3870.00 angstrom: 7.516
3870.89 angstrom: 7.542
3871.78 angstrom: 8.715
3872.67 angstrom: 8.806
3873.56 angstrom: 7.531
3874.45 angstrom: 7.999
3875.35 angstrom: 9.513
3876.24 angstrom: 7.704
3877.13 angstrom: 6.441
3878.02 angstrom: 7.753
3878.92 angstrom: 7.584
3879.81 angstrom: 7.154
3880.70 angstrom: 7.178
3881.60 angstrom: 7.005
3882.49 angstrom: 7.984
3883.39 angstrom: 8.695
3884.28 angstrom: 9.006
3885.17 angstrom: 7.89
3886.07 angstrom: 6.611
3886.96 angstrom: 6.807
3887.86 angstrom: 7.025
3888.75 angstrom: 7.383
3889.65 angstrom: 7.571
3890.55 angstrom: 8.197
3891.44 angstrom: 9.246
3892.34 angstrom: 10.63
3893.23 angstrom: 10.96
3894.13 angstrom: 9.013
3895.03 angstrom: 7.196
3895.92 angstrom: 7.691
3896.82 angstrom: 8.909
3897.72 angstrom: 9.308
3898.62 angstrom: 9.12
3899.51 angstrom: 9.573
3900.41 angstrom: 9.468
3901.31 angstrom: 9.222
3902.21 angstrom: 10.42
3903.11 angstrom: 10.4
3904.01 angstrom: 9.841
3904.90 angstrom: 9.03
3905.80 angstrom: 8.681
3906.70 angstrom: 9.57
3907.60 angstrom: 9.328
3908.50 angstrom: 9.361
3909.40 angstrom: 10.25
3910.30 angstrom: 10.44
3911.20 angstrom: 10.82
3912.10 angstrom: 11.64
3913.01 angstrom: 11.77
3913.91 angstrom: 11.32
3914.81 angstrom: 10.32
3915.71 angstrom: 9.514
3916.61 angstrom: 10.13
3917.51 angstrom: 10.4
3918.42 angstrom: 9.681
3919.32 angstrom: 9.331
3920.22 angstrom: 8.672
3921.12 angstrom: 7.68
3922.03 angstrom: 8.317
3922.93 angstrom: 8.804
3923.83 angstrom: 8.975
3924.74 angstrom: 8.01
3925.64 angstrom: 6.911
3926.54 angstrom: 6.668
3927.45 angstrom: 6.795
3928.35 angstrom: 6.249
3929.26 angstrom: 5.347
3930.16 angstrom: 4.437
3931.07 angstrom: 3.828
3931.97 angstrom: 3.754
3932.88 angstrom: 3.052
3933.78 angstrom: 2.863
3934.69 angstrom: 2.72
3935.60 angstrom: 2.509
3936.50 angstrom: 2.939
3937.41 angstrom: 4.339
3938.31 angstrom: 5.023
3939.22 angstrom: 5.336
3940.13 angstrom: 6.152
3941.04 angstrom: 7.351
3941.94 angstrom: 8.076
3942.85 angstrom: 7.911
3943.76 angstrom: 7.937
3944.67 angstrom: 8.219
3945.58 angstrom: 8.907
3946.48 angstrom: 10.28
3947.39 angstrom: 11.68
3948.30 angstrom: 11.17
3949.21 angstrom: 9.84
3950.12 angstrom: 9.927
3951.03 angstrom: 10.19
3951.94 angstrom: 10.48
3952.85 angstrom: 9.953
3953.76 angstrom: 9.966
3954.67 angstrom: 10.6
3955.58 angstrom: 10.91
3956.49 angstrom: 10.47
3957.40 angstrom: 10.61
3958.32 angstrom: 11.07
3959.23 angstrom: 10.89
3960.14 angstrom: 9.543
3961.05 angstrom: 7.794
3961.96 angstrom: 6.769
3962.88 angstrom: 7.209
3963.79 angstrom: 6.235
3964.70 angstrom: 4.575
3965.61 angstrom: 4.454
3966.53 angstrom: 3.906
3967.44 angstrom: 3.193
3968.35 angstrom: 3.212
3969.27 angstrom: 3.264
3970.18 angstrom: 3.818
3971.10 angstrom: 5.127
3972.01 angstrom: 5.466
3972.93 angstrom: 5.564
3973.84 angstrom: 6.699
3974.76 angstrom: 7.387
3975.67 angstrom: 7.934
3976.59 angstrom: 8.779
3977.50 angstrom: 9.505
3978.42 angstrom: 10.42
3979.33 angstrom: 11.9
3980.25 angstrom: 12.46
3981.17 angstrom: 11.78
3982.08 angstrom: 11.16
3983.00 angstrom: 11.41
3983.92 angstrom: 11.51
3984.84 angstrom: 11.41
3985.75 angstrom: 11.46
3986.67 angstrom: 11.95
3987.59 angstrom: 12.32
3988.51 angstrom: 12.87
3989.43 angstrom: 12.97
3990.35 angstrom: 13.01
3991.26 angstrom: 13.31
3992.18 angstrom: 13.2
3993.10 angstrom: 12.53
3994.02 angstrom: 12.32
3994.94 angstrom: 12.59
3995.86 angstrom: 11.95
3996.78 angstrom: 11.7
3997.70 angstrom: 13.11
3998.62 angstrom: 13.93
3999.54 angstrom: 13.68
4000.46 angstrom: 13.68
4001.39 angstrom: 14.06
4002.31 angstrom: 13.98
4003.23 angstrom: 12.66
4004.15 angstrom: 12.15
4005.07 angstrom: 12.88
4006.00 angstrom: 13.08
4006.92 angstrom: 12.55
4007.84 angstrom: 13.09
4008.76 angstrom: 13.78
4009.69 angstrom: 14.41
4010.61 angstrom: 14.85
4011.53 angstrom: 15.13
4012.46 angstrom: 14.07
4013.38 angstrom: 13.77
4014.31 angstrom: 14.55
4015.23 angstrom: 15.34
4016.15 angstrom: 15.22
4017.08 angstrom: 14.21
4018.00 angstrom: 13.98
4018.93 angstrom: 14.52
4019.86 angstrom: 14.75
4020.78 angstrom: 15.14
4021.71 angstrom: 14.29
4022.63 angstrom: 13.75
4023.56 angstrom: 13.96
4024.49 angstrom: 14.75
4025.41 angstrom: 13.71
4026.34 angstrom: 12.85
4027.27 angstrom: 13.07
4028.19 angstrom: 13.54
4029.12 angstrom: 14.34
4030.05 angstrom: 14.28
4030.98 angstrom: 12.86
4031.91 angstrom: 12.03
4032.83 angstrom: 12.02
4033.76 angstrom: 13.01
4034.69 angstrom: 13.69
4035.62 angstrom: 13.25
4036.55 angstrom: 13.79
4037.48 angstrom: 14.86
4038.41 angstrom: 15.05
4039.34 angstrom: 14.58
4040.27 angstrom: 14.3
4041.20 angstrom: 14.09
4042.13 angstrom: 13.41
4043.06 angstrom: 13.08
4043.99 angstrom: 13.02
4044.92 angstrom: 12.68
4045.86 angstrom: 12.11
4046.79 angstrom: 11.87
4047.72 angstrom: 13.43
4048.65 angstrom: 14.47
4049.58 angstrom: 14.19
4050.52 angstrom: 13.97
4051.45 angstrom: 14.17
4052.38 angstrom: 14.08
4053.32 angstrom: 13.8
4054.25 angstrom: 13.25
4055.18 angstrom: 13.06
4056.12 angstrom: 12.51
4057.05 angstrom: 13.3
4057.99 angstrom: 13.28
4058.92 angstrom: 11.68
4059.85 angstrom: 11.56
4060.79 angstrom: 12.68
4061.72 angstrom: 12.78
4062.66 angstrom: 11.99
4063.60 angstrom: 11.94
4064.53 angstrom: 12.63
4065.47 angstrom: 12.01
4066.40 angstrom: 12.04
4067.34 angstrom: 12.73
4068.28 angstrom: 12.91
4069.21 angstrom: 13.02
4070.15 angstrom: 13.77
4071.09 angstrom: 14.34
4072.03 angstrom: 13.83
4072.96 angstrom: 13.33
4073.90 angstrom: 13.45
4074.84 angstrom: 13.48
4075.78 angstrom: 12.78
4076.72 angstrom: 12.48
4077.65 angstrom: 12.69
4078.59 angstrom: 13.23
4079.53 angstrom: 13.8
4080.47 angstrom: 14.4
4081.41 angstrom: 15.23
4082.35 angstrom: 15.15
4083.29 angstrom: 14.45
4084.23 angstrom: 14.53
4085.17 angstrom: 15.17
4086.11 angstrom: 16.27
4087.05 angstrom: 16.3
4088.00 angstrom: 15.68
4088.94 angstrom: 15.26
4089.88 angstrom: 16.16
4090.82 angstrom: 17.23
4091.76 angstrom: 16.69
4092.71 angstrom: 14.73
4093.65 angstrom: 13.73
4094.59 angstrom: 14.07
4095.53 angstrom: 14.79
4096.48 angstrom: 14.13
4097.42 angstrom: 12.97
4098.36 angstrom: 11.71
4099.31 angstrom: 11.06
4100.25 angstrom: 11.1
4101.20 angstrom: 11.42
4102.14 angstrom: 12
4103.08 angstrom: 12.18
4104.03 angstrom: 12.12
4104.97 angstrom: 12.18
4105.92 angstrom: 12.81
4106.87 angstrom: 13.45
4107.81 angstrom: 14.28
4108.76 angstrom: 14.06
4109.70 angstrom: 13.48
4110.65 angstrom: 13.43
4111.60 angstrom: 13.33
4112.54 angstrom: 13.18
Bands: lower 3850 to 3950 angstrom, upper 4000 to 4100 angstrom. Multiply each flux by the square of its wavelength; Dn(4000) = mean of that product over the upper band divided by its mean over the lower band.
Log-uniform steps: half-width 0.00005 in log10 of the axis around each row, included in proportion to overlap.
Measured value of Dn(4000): 1.9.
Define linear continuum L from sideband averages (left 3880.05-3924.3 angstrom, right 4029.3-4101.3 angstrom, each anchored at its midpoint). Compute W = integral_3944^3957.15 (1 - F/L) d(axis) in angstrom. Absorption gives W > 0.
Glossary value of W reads 0.4 angstrom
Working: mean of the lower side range 9.1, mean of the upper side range 13.6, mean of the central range 10.2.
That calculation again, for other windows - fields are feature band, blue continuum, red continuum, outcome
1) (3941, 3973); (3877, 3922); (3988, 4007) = 9.2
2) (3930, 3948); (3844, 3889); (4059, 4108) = 6.7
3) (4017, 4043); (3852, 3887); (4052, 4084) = -3.8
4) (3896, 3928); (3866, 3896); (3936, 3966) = -4.9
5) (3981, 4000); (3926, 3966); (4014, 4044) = -2.6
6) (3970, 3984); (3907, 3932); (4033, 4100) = 2.4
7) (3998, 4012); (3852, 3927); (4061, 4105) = -2.5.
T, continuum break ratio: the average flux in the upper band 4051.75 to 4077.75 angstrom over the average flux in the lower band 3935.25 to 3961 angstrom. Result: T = 1.5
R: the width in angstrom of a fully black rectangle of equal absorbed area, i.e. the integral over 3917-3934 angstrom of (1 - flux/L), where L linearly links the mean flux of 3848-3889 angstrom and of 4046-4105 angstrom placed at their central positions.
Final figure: 3.9 angstrom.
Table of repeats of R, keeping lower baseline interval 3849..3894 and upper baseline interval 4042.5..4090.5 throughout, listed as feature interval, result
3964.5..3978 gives 6.4 angstrom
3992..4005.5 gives -1.8 angstrom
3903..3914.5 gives -2.0 angstrom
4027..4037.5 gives -0.7 angstrom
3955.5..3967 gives 2.6 angstrom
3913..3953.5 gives 7.8 angstrom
